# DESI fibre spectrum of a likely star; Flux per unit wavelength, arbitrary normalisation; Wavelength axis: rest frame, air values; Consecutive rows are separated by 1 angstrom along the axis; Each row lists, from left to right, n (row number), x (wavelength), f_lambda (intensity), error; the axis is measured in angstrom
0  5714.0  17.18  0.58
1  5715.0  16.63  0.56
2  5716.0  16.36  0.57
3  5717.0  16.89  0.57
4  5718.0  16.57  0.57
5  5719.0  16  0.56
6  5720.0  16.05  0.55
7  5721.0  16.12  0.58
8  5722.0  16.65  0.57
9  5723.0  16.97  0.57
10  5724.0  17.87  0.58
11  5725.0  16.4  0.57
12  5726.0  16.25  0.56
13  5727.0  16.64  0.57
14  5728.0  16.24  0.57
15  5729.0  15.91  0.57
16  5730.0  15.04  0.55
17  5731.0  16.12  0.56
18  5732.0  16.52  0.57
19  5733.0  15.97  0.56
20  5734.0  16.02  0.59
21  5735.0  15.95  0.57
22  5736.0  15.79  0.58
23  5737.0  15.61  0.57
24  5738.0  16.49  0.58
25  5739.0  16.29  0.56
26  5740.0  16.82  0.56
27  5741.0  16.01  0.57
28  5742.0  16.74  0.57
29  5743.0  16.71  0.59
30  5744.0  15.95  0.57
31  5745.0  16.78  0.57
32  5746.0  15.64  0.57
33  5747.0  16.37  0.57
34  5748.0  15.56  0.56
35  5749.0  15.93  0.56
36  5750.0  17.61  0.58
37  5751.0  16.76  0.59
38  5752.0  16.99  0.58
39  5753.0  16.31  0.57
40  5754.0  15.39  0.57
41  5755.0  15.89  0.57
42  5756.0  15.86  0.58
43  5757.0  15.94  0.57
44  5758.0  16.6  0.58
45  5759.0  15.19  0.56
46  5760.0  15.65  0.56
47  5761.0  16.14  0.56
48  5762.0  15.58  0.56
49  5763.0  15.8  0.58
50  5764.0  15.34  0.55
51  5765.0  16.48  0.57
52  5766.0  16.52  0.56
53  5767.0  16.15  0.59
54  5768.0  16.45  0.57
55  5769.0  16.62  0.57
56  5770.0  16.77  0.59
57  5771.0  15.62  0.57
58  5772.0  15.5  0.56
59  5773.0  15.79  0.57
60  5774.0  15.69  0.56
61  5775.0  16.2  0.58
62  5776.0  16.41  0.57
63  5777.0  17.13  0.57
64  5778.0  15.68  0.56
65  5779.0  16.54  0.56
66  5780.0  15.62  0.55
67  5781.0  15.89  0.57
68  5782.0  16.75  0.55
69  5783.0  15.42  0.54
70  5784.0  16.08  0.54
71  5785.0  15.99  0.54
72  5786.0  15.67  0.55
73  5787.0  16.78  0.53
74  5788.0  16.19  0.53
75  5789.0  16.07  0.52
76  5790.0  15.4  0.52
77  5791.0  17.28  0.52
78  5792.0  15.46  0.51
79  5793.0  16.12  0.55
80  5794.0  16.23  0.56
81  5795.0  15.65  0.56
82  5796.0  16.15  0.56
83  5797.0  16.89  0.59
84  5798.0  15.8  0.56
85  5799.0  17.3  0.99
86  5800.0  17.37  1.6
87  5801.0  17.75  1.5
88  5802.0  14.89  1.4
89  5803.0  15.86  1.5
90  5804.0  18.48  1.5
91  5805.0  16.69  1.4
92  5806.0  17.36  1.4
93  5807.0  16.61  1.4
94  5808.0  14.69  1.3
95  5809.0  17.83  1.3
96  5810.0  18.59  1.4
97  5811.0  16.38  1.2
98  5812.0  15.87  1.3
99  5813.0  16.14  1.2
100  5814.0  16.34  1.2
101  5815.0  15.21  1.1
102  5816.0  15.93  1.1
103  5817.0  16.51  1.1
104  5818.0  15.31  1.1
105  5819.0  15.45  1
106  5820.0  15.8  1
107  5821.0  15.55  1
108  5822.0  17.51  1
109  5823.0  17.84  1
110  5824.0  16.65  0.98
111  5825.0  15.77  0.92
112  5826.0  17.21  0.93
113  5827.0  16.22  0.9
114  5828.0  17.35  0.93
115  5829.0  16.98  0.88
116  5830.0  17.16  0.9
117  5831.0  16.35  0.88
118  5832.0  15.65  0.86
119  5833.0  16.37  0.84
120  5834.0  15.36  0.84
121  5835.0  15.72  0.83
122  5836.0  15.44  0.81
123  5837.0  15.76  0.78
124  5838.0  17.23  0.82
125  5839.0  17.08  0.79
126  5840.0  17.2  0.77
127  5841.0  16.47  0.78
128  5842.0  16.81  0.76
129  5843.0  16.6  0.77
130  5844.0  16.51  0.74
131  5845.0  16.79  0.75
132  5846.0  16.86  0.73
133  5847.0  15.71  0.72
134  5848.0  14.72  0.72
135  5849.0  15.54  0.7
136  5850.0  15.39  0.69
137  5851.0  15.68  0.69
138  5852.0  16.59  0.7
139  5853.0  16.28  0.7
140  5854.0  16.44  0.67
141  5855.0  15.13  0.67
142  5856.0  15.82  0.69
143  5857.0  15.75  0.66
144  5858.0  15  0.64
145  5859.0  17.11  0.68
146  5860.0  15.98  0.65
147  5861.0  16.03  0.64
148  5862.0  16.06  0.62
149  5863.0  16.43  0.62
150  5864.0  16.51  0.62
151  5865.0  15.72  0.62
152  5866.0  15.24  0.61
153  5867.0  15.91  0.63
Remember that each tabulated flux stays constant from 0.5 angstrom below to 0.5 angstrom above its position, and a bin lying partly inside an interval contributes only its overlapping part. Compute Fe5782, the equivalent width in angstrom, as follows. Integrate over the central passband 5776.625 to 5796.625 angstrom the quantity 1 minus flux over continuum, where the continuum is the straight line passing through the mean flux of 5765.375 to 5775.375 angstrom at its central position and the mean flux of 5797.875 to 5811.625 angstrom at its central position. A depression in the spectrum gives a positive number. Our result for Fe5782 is 0.4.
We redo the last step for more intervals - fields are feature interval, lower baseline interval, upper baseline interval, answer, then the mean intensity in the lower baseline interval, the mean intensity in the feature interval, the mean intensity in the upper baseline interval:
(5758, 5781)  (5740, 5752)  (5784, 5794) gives 0.3 angstrom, 16.4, 16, 16.1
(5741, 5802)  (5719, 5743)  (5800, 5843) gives 0.7 angstrom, 16.3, 16.2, 16.5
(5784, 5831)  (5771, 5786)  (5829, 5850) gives -0.9 angstrom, 16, 16.4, 16.3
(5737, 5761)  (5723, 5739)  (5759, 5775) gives -0.2 angstrom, 16.2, 16.2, 16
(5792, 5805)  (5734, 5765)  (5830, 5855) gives -0.3 angstrom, 16.1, 16.5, 16.2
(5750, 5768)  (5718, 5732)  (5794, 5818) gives 0.4 angstrom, 16.3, 16.1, 16.5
